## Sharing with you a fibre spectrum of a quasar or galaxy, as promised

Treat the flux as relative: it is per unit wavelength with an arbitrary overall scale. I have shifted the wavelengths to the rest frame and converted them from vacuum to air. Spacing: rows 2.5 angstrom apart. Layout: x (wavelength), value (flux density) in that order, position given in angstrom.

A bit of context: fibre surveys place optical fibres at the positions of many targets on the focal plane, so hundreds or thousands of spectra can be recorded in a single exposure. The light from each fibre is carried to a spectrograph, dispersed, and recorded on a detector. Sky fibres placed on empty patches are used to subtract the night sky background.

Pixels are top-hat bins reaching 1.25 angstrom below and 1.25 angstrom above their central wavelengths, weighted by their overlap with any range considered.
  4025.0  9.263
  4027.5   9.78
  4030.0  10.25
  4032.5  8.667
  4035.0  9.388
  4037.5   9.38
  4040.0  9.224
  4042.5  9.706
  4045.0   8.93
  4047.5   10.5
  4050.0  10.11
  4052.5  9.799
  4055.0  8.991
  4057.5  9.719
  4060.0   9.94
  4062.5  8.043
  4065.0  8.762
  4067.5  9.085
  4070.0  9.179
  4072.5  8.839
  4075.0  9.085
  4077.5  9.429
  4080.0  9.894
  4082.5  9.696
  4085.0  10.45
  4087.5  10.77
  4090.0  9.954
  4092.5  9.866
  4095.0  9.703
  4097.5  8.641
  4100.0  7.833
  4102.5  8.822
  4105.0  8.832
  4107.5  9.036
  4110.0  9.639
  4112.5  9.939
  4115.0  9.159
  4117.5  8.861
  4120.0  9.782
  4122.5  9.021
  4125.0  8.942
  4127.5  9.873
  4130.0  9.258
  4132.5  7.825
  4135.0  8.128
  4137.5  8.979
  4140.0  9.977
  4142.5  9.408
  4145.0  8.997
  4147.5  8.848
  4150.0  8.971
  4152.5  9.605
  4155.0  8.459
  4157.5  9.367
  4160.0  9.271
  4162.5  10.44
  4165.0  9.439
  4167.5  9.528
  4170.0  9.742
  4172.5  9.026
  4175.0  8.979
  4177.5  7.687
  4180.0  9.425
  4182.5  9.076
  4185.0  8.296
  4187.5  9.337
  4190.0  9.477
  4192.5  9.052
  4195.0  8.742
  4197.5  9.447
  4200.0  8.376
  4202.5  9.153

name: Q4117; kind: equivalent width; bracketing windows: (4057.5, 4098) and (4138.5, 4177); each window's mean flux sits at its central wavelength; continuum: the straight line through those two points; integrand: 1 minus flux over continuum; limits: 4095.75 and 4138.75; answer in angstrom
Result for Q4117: 1.9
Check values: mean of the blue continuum 9.48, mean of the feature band 8.98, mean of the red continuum 9.3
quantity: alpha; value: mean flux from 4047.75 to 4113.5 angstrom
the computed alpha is 9.4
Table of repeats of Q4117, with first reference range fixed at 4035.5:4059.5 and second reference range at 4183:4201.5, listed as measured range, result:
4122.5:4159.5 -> 0.6 angstrom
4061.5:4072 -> 0.8 angstrom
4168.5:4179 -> 0.2 angstrom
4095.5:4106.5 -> 0.9 angstrom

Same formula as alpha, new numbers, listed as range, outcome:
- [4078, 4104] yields 9.55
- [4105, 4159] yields 9.14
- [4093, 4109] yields 8.87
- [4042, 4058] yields 9.68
